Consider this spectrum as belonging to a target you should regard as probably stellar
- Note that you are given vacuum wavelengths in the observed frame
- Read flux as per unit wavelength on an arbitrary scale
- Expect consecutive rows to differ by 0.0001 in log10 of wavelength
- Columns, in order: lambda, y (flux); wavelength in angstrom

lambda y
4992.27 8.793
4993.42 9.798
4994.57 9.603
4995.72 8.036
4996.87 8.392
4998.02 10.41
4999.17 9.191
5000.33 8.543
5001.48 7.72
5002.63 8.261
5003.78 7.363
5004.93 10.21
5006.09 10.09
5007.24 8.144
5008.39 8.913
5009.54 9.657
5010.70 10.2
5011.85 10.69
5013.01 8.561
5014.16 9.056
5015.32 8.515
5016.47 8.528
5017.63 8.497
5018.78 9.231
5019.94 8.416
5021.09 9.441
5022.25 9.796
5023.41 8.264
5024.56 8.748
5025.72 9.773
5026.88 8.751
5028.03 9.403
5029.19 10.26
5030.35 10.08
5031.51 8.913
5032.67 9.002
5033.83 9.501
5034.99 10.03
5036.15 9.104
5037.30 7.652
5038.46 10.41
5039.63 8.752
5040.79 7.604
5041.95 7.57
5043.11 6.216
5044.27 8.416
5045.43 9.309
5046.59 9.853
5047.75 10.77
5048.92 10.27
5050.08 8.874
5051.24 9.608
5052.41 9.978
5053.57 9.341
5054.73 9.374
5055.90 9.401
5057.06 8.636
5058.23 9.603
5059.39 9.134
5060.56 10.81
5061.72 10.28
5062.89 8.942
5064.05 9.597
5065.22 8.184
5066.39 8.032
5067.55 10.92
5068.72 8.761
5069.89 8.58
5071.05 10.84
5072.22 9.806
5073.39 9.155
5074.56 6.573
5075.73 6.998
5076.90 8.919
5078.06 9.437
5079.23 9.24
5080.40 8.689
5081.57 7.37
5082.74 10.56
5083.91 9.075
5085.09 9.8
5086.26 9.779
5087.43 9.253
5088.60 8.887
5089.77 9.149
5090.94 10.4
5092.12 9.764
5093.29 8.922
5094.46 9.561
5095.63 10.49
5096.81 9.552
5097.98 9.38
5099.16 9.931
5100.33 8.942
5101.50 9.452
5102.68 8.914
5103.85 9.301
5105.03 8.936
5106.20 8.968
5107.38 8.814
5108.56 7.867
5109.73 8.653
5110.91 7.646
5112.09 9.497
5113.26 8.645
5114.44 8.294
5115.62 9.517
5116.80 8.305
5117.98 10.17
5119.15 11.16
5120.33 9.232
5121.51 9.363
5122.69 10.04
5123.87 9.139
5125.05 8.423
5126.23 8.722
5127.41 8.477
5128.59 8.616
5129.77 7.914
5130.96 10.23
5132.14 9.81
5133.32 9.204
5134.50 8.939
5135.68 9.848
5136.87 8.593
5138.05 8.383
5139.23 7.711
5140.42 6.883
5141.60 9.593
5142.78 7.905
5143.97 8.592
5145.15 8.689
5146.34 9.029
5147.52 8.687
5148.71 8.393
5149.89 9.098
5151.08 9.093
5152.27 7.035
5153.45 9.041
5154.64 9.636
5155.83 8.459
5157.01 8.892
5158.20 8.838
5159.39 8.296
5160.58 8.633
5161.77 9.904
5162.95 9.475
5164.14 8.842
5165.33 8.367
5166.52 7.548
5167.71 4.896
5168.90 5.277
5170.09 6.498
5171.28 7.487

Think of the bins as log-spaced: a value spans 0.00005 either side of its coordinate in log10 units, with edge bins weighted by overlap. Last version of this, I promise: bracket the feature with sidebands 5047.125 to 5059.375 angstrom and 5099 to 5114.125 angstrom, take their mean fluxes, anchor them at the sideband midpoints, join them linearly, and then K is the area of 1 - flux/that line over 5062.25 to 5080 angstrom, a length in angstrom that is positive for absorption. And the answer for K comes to 0.7 angstrom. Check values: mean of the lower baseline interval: 9.56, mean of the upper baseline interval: 8.85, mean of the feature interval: 8.93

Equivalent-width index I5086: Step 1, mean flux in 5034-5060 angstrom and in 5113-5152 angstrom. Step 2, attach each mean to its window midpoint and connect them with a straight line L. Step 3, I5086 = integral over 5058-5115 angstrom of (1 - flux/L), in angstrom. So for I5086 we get -0.8 angstrom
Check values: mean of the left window 9.09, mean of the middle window 9.15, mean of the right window 8.91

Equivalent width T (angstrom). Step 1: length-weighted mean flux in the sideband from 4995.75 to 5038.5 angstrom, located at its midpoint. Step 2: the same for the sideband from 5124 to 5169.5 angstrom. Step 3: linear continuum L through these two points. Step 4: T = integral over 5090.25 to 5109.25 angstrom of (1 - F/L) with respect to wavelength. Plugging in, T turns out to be -1.3 angstrom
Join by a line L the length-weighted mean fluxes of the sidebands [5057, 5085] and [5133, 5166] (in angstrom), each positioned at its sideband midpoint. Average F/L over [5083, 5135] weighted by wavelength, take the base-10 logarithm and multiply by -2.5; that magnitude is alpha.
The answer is -0.04 mag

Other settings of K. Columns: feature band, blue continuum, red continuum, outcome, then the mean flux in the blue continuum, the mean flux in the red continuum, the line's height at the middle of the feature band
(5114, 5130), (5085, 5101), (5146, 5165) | 0.2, 9.56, 8.83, 9.22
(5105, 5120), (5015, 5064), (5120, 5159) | -0.1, 9.18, 8.8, 8.9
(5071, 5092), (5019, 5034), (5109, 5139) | 0.1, 9.25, 9.05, 9.14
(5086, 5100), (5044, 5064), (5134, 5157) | -0.6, 9.59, 8.62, 9.17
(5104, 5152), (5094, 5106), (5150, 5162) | 1.2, 9.43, 8.76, 9.09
